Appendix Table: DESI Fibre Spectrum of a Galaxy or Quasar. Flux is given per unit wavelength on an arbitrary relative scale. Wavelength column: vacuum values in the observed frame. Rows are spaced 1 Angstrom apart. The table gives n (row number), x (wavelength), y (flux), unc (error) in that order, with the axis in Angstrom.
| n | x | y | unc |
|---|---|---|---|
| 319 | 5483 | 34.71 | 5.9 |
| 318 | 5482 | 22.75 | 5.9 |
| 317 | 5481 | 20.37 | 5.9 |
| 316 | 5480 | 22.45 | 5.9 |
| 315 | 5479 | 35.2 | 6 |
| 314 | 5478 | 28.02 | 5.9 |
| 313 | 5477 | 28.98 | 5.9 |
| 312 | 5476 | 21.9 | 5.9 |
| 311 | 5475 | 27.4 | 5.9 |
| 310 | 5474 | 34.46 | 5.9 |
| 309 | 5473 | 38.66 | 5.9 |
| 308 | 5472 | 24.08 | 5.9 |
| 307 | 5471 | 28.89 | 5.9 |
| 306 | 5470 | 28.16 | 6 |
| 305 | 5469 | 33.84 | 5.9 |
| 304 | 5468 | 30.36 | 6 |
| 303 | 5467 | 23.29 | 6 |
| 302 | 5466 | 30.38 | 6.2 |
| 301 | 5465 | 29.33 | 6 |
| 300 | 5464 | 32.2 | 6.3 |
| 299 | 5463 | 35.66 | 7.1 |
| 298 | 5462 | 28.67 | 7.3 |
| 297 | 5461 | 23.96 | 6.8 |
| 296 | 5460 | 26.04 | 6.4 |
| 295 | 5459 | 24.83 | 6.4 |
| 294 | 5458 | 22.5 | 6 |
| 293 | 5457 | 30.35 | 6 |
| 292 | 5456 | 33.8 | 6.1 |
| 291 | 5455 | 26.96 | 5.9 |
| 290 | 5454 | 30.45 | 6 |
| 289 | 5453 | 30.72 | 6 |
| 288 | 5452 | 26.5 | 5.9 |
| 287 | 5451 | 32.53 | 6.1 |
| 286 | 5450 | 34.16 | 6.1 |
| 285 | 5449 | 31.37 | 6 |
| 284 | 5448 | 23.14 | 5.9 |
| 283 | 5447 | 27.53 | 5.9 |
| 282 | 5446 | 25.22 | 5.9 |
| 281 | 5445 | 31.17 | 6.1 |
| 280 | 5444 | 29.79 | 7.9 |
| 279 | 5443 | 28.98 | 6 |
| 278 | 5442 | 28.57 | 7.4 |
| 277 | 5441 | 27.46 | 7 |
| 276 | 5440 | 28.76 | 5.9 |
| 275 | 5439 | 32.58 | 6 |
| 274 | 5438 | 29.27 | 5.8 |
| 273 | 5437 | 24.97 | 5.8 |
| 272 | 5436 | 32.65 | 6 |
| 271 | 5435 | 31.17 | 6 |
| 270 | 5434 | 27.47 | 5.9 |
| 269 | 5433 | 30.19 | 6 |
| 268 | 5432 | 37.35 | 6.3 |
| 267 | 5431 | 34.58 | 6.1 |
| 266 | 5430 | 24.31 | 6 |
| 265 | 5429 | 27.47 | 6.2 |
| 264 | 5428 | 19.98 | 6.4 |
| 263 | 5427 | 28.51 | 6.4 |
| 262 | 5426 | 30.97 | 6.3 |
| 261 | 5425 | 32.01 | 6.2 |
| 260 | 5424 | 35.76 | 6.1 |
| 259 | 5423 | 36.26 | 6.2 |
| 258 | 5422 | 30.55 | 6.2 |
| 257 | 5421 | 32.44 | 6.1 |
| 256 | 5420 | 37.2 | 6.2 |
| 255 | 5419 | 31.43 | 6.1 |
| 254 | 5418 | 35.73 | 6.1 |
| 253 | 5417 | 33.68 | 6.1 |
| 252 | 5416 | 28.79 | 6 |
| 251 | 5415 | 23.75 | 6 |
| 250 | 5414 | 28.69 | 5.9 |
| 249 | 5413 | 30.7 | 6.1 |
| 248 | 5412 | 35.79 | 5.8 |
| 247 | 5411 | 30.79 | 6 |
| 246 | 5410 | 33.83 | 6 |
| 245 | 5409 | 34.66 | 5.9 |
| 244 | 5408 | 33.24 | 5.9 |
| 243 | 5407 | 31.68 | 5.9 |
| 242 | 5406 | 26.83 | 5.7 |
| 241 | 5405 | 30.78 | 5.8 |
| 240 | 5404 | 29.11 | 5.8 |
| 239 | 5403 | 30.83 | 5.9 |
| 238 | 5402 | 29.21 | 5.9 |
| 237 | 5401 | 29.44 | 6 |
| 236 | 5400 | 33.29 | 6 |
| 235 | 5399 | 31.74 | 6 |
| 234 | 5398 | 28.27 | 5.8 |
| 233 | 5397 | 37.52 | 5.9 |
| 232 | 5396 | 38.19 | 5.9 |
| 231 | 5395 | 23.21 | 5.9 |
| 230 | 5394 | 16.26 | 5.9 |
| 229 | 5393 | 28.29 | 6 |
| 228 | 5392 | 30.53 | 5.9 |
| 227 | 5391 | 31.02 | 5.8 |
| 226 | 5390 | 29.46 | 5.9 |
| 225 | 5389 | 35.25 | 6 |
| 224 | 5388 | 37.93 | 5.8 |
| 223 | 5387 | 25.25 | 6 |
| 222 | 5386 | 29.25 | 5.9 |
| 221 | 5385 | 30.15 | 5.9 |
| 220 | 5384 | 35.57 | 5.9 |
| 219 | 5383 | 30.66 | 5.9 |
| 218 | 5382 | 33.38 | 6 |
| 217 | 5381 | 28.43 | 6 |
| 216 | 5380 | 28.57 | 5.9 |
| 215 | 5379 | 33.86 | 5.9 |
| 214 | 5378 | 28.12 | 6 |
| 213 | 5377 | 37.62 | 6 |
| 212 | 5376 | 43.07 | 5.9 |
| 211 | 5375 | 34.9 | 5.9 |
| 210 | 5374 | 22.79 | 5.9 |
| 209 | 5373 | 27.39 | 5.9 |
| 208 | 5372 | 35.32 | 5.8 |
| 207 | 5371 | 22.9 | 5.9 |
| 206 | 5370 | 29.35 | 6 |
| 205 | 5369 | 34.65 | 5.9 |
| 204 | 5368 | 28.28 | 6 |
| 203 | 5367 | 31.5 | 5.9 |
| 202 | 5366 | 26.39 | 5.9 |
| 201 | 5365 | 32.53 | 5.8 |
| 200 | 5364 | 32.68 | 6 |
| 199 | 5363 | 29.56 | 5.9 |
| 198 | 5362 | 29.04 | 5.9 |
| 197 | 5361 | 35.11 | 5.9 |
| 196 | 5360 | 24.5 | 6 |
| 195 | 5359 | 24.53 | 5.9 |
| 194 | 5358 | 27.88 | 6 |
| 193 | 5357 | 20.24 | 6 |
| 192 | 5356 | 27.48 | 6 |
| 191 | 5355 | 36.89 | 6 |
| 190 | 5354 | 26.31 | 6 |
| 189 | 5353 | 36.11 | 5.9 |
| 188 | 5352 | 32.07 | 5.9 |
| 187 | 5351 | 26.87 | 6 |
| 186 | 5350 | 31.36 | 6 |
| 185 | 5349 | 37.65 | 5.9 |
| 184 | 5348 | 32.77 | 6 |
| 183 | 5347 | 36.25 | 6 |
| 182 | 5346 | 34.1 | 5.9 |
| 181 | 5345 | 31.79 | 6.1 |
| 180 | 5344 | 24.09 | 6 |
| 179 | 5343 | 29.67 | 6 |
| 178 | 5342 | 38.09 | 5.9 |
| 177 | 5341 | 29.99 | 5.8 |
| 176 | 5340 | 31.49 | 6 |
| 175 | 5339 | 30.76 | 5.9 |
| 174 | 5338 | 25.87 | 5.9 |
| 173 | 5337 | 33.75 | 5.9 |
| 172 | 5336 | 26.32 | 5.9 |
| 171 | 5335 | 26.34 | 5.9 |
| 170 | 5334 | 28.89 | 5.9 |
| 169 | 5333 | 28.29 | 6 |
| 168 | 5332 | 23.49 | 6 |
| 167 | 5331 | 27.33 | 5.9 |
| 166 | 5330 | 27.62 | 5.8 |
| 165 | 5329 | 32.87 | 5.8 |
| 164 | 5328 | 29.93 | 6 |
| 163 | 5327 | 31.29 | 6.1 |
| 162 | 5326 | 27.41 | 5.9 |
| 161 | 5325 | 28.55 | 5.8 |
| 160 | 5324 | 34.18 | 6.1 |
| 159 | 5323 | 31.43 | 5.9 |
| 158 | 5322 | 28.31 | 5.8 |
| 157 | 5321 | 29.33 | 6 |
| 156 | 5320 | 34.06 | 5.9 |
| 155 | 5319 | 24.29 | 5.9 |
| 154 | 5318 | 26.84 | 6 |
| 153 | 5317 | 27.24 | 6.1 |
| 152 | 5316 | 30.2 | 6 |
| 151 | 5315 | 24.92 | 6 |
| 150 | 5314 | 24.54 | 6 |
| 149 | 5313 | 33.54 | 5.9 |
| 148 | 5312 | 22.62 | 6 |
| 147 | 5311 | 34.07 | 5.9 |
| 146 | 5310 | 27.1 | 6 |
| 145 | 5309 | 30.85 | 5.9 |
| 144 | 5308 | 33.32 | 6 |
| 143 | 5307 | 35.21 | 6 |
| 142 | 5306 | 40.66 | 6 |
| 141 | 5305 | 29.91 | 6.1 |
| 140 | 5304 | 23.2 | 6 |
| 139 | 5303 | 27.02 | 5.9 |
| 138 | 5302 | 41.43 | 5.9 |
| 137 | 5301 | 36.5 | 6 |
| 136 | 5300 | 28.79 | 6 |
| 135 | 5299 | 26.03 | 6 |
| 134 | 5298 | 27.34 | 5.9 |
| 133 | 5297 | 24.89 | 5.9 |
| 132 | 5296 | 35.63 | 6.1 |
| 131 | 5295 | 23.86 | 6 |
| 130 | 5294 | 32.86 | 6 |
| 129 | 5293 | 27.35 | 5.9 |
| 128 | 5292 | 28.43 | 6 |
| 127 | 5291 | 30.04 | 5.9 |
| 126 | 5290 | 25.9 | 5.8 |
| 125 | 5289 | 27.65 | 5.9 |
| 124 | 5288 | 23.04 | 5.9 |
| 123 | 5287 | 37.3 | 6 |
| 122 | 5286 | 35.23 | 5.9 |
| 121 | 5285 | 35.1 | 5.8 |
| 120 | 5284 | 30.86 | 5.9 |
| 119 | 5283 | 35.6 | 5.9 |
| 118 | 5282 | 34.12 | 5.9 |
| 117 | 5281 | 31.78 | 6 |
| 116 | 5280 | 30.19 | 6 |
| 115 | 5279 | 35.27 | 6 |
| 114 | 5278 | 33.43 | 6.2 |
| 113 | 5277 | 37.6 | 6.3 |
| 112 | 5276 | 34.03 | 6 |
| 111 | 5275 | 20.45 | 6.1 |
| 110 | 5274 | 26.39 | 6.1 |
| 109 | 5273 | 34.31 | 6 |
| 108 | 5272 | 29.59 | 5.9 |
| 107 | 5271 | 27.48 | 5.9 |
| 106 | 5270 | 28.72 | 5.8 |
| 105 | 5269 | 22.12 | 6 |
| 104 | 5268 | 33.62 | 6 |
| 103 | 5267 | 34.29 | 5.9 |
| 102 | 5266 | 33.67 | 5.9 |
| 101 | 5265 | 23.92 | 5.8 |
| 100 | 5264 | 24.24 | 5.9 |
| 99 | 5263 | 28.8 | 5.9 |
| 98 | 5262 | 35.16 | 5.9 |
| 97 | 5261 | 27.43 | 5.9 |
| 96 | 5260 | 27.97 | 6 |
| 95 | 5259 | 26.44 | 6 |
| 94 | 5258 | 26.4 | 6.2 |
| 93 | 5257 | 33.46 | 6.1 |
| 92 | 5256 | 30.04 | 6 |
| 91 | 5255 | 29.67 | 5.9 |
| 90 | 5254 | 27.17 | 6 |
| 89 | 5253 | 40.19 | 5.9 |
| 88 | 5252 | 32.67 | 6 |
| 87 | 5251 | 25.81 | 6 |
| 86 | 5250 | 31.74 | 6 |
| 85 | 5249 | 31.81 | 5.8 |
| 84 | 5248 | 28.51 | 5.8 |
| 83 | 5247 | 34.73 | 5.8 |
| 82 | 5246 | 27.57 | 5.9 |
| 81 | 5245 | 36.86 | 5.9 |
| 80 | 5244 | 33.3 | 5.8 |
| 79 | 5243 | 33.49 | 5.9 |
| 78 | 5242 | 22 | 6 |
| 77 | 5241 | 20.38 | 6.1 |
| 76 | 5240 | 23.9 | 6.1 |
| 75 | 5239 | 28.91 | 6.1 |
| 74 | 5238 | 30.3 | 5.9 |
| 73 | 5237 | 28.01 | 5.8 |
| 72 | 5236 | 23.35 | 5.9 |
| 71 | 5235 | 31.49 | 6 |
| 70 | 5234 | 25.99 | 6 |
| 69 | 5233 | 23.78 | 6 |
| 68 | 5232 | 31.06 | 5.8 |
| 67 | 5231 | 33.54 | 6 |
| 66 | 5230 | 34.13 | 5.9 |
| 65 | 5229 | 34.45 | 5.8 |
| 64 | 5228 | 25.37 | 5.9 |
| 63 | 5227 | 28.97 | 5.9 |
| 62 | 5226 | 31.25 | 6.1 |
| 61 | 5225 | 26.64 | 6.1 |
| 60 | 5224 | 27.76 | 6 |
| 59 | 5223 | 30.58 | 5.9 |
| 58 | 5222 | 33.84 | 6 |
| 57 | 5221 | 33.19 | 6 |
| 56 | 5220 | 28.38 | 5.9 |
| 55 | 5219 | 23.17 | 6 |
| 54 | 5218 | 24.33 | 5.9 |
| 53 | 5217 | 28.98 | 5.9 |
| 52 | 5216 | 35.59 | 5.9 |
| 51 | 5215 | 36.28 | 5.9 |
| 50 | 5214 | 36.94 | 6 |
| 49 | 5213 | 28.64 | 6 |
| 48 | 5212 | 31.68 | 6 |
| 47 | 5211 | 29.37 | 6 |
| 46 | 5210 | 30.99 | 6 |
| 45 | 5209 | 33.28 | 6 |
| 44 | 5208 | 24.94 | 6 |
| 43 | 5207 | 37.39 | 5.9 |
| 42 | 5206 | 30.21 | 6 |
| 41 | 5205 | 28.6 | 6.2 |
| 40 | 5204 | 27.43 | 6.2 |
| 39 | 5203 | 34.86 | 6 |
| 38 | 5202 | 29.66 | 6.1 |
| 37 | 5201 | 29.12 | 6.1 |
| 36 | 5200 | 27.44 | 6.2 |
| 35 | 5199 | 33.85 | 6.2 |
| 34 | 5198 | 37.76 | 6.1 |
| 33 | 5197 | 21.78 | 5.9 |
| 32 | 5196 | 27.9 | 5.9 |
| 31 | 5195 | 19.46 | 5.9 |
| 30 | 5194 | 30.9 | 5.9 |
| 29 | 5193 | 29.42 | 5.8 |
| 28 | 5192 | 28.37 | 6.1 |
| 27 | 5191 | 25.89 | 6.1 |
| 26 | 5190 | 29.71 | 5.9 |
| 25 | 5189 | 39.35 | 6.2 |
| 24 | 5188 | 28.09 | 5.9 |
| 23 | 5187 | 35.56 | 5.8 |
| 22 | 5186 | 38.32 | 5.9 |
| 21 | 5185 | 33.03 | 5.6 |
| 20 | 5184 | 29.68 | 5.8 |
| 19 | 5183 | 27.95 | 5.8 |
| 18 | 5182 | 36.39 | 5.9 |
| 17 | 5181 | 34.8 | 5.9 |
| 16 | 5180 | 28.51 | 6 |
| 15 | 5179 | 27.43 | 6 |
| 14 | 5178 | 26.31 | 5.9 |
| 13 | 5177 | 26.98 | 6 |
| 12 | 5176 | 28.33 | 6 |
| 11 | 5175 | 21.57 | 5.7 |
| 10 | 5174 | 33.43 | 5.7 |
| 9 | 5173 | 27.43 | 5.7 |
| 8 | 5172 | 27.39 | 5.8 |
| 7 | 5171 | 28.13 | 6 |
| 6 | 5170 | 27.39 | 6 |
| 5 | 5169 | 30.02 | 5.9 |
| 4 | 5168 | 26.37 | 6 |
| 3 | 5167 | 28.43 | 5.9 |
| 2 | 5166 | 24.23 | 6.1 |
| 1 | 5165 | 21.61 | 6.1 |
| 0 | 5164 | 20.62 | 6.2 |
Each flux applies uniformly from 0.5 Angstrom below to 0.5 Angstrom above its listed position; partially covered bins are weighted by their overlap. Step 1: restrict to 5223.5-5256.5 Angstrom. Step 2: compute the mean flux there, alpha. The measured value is 29.5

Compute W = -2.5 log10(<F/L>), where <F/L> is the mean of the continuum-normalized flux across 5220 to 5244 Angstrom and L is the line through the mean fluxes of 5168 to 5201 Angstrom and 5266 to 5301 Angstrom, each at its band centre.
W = 0.04 mag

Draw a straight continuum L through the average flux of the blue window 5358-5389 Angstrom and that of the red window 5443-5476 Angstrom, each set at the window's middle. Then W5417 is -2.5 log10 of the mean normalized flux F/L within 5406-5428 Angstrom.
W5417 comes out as -0.065 mag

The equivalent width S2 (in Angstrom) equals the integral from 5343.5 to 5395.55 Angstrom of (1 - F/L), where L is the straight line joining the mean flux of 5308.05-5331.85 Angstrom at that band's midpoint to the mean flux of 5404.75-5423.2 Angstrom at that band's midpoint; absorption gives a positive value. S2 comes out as 0.27 Angstrom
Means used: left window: 29.1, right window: 31.9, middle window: 30.4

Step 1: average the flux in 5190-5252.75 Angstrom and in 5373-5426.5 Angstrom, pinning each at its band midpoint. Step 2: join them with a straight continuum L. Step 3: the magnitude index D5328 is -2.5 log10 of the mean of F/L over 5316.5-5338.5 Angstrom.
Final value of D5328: 0.07 mag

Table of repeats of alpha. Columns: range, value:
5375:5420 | 31.3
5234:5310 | 30.2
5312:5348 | 29.5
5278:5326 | 30.4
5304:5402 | 30.2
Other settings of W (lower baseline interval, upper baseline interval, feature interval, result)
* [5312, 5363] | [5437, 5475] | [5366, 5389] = -0.066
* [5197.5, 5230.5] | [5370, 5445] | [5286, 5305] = 0.047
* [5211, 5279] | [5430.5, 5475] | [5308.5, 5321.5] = 0.049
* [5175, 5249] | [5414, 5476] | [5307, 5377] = -0.005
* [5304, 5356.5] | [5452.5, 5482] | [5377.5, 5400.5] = -0.040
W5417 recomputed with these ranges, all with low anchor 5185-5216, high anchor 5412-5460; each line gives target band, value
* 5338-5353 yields -0.056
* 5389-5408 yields 0.002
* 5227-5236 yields 0.043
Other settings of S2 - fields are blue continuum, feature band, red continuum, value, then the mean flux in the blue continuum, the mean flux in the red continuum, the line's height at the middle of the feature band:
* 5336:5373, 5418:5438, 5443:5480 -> -0.94 Angstrom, 30.4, 29.1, 29.5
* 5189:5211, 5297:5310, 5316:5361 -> -0.67 Angstrom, 29.7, 29.7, 29.7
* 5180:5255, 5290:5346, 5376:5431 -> 1.84 Angstrom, 30.2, 31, 30.6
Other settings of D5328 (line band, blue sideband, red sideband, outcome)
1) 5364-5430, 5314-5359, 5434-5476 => -0.05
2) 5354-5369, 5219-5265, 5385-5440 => 0.04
